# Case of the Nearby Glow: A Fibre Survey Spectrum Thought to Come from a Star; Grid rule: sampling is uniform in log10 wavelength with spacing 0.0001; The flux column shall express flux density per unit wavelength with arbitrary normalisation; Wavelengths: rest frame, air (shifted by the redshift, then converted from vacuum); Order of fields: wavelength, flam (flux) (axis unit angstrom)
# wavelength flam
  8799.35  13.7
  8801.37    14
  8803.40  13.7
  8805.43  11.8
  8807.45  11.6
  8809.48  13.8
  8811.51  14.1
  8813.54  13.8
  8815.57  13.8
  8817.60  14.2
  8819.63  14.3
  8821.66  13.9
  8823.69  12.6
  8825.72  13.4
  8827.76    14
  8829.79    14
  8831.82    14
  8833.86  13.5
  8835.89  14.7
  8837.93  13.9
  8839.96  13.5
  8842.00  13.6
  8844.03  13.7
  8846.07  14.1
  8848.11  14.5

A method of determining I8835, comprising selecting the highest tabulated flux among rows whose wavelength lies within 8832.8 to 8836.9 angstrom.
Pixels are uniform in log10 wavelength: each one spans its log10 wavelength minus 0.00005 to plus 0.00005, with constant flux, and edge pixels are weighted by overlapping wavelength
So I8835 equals 14.7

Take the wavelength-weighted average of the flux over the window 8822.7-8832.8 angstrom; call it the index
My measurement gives 13.6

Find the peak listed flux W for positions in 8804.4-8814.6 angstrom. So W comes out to 14.1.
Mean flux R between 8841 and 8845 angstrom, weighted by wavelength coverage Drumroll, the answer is 13.7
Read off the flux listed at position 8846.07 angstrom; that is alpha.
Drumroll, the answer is 14.1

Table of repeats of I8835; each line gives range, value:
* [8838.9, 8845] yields 13.7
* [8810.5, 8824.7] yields 14.3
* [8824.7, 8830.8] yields 14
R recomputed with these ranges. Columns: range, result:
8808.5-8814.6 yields 13.9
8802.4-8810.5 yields 12.7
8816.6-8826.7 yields 13.7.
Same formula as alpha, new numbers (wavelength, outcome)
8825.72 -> 13.4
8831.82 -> 14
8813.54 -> 13.8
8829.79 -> 14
